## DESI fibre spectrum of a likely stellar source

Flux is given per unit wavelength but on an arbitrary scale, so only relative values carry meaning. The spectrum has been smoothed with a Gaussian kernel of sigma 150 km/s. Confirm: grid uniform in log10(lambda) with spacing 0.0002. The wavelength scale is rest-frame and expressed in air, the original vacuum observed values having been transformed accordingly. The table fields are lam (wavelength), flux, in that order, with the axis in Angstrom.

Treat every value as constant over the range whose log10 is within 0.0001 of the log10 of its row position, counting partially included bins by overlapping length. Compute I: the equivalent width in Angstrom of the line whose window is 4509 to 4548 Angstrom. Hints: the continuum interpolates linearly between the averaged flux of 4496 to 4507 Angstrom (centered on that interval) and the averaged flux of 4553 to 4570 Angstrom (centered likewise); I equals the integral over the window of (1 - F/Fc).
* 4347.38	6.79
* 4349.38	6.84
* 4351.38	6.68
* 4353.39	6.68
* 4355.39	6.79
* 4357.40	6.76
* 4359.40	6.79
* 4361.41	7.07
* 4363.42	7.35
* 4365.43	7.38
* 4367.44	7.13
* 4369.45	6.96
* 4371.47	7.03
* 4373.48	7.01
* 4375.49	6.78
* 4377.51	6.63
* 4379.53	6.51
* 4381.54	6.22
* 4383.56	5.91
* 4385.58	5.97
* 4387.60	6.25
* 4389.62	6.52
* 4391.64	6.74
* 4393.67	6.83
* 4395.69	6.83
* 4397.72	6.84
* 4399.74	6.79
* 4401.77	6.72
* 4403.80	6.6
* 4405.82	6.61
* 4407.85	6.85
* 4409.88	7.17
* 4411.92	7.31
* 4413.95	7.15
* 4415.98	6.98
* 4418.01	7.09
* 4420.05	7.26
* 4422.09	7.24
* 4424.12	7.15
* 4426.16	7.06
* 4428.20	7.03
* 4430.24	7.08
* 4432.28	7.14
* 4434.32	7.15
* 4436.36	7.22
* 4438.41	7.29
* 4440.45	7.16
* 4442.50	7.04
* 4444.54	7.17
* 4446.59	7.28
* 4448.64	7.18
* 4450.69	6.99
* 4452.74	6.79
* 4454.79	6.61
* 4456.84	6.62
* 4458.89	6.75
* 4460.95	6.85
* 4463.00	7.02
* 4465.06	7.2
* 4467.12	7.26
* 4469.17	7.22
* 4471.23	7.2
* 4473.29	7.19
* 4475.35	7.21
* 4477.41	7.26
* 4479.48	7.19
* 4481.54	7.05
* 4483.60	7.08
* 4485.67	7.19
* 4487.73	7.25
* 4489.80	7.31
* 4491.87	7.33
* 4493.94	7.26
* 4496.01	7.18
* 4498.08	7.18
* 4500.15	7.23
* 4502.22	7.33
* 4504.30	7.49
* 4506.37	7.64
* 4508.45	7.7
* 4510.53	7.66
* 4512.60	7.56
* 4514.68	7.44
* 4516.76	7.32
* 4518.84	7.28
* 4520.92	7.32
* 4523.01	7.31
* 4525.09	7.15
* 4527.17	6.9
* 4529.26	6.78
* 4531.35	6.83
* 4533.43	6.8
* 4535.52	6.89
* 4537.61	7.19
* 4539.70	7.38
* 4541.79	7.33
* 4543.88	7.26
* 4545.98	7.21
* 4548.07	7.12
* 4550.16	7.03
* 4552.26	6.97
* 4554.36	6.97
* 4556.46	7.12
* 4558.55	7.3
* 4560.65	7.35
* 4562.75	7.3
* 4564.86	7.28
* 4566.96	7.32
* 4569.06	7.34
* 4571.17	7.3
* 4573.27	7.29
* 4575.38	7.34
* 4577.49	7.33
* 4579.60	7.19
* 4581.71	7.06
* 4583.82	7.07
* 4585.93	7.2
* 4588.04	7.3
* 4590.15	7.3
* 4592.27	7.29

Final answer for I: 0.5 Angstrom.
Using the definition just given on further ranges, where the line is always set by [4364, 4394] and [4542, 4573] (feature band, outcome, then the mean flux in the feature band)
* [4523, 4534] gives 0.29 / 6.94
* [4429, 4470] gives -1.02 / 7.05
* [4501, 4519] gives -1.10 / 7.5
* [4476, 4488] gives -0.32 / 7.17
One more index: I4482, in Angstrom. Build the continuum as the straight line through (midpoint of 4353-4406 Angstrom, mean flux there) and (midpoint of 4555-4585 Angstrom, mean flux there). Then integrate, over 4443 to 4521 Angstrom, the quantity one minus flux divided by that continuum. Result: -2.1 Angstrom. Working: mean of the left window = 6.73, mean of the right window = 7.25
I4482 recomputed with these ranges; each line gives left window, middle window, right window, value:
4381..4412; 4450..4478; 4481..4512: 0.4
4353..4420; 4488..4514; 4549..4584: -1.2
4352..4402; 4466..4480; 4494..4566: -0.3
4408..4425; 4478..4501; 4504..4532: 0.2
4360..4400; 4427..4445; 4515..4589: -0.7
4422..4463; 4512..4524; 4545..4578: -0.4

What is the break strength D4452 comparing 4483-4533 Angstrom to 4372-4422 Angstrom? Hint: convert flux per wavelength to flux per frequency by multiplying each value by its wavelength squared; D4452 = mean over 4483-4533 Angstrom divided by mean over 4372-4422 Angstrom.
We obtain 1.13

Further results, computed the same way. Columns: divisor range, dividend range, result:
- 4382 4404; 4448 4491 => 1.12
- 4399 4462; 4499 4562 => 1.08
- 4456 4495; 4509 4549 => 1.03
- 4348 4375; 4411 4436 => 1.06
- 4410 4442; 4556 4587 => 1.08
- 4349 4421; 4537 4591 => 1.15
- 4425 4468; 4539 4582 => 1.08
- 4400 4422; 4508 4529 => 1.10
